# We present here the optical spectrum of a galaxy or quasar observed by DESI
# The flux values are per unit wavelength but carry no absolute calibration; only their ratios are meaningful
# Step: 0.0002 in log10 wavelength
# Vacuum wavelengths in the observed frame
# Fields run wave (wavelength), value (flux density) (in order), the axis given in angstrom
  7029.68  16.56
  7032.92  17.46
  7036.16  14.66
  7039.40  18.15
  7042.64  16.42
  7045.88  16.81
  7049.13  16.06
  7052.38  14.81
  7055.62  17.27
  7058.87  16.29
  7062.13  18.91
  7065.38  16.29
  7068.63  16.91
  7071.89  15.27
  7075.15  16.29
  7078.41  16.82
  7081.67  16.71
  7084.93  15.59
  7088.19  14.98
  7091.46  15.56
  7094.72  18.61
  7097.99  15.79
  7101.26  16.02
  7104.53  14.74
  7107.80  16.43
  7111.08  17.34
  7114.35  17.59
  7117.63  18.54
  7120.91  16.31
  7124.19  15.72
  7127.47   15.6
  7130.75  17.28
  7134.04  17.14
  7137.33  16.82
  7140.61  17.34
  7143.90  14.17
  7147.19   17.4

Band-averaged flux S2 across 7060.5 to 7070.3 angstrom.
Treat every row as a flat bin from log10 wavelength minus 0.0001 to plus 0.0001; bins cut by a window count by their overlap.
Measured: 17.4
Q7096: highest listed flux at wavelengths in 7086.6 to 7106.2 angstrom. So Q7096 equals 18.61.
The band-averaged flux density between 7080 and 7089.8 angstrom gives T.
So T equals 15.8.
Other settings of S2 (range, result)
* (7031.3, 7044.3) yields 16.7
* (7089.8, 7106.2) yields 16.1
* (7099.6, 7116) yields 16.4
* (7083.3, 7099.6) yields 16.1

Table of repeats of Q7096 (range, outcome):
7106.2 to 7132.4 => 18.54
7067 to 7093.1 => 16.91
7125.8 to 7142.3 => 17.34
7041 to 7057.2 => 17.27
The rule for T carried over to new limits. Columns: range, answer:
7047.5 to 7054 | 15.4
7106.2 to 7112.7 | 16.9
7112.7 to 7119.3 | 18.1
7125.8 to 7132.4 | 16.4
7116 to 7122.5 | 17.4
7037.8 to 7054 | 16.5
